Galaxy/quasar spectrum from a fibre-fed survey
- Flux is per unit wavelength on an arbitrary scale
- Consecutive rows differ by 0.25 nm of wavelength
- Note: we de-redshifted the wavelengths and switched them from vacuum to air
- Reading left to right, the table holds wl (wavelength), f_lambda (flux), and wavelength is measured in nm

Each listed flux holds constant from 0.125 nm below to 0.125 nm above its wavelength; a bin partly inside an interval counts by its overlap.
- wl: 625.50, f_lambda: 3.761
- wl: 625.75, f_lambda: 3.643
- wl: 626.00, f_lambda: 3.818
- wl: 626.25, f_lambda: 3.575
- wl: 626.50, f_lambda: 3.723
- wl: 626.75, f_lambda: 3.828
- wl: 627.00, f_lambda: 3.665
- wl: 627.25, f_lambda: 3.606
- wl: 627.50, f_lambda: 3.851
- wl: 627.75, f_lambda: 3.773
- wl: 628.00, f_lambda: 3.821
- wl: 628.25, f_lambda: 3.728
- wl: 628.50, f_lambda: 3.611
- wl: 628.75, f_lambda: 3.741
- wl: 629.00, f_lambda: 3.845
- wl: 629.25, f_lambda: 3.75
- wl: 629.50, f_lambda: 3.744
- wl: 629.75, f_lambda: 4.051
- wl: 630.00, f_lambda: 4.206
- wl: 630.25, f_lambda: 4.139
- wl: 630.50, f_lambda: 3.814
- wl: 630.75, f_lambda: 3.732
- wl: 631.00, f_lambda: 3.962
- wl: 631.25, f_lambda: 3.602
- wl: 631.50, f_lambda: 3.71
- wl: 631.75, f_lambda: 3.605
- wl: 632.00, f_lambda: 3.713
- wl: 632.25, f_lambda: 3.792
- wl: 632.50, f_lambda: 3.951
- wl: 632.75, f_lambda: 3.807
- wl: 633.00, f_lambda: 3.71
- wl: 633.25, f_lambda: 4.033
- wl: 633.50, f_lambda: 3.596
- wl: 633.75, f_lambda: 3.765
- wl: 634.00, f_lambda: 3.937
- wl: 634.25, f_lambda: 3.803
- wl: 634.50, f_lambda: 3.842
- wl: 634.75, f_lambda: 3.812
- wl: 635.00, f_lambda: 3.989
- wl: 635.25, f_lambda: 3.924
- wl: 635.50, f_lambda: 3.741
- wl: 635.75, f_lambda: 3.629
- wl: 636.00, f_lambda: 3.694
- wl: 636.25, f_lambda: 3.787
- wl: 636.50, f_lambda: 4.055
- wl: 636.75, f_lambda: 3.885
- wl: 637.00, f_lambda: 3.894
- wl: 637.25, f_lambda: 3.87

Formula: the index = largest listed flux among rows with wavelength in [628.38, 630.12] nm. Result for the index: 4.206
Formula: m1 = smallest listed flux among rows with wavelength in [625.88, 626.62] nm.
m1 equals 3.575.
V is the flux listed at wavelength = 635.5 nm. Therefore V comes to 3.741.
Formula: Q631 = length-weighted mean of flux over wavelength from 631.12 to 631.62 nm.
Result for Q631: 3.66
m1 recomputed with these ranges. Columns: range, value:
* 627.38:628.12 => 3.773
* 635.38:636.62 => 3.629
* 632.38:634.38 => 3.596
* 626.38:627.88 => 3.606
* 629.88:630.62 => 3.814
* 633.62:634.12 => 3.765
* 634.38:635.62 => 3.741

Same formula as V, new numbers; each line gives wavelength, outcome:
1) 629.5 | 3.744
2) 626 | 3.818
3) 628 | 3.821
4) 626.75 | 3.828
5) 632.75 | 3.807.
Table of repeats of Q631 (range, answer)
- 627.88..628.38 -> 3.77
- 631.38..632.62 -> 3.75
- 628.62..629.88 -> 3.83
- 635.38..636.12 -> 3.69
